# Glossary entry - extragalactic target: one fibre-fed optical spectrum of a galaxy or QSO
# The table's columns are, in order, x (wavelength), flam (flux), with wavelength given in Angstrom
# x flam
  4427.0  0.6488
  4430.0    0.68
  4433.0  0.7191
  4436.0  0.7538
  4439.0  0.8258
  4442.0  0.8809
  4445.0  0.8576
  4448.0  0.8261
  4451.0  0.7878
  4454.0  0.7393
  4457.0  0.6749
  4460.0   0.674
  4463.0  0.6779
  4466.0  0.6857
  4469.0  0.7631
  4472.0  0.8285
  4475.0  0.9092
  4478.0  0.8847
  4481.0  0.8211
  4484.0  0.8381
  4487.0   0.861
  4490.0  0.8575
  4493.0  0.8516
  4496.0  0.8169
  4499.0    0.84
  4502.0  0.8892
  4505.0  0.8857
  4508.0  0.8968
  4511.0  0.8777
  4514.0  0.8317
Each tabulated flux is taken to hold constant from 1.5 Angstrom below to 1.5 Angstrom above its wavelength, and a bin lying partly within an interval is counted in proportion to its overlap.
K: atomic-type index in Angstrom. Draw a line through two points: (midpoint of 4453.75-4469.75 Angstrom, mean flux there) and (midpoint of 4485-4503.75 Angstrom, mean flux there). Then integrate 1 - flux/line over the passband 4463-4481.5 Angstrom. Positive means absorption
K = -1.4 Angstrom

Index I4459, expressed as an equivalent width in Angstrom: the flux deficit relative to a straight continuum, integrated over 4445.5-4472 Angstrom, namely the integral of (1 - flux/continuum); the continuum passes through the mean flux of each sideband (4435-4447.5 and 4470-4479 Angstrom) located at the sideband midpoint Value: 3.47 Angstrom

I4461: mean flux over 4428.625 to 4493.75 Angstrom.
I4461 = 0.79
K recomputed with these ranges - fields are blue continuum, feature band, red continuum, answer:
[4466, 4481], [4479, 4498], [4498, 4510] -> 0.2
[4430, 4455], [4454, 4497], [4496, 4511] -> 2.2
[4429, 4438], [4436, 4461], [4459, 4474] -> -1.9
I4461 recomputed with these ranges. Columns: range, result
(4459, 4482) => 0.782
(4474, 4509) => 0.861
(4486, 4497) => 0.847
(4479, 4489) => 0.843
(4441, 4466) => 0.758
